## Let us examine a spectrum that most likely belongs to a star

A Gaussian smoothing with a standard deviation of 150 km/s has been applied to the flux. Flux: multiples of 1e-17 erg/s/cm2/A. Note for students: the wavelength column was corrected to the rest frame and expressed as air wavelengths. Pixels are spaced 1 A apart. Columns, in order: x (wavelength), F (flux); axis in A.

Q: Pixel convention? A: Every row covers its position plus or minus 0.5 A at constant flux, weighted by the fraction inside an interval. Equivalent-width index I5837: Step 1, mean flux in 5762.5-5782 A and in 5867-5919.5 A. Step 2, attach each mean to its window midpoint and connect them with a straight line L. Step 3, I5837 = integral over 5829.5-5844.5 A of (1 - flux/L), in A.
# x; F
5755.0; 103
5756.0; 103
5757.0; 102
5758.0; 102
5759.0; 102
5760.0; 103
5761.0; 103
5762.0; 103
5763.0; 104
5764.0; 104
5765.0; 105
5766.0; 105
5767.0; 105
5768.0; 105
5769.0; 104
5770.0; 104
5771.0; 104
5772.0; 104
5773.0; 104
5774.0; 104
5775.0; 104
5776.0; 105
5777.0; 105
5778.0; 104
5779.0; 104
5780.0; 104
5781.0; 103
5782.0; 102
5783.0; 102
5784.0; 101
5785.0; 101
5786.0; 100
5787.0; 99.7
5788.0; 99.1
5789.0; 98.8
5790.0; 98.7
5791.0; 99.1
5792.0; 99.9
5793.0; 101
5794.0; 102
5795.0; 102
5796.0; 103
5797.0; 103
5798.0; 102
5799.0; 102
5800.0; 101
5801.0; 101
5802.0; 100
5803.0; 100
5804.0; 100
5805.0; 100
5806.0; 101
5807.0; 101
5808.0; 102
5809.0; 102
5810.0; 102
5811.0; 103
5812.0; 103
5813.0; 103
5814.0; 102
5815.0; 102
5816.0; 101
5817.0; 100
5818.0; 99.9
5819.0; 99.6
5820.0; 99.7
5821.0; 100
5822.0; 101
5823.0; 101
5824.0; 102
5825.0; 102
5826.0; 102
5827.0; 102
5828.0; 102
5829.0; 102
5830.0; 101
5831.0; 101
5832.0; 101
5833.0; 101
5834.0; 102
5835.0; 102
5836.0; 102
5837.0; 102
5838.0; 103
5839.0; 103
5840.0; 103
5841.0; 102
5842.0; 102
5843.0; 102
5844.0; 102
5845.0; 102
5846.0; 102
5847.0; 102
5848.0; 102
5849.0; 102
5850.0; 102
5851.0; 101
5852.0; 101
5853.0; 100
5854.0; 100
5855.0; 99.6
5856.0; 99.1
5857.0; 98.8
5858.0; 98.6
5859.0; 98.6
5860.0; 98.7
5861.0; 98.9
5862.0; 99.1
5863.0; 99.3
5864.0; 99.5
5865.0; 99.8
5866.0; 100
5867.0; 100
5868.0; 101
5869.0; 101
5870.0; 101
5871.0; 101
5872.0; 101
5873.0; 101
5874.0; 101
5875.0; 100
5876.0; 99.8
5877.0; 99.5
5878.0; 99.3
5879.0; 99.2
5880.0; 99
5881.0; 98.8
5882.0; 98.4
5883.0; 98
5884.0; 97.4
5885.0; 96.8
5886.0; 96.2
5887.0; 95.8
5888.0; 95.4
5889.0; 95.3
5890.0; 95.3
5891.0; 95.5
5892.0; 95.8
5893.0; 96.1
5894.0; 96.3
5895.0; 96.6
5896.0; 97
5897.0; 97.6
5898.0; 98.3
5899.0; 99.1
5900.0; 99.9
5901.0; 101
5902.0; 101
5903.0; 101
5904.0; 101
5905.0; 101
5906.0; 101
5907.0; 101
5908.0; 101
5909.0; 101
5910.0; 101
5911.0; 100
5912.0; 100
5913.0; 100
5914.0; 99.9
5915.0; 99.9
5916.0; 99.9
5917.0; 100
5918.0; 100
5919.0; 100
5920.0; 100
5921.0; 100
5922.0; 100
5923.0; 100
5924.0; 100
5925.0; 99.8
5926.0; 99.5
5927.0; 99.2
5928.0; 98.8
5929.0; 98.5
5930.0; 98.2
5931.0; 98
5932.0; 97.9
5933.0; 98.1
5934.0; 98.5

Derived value -0.1 A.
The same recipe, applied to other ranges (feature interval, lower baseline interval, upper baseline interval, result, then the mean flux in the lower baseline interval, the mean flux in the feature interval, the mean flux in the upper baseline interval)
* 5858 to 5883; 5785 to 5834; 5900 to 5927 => 0.2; 101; 99.7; 100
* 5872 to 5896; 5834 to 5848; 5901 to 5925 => 0.8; 102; 97.7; 100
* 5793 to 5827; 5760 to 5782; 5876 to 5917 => 0.3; 104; 101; 98.7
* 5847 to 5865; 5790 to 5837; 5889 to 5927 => 0.1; 101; 99.9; 99.3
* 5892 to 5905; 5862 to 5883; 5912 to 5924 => 0.2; 99.9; 98.7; 100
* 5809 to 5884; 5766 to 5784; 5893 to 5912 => 0.5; 104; 101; 99.6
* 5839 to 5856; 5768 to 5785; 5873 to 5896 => -0.3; 104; 102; 97.6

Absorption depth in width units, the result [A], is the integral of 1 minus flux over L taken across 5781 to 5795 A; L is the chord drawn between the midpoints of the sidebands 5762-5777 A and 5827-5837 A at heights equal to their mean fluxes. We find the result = 0.4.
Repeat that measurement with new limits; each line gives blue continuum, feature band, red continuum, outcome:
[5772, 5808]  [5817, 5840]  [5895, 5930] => -0.1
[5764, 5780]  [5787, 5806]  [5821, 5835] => 0.4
